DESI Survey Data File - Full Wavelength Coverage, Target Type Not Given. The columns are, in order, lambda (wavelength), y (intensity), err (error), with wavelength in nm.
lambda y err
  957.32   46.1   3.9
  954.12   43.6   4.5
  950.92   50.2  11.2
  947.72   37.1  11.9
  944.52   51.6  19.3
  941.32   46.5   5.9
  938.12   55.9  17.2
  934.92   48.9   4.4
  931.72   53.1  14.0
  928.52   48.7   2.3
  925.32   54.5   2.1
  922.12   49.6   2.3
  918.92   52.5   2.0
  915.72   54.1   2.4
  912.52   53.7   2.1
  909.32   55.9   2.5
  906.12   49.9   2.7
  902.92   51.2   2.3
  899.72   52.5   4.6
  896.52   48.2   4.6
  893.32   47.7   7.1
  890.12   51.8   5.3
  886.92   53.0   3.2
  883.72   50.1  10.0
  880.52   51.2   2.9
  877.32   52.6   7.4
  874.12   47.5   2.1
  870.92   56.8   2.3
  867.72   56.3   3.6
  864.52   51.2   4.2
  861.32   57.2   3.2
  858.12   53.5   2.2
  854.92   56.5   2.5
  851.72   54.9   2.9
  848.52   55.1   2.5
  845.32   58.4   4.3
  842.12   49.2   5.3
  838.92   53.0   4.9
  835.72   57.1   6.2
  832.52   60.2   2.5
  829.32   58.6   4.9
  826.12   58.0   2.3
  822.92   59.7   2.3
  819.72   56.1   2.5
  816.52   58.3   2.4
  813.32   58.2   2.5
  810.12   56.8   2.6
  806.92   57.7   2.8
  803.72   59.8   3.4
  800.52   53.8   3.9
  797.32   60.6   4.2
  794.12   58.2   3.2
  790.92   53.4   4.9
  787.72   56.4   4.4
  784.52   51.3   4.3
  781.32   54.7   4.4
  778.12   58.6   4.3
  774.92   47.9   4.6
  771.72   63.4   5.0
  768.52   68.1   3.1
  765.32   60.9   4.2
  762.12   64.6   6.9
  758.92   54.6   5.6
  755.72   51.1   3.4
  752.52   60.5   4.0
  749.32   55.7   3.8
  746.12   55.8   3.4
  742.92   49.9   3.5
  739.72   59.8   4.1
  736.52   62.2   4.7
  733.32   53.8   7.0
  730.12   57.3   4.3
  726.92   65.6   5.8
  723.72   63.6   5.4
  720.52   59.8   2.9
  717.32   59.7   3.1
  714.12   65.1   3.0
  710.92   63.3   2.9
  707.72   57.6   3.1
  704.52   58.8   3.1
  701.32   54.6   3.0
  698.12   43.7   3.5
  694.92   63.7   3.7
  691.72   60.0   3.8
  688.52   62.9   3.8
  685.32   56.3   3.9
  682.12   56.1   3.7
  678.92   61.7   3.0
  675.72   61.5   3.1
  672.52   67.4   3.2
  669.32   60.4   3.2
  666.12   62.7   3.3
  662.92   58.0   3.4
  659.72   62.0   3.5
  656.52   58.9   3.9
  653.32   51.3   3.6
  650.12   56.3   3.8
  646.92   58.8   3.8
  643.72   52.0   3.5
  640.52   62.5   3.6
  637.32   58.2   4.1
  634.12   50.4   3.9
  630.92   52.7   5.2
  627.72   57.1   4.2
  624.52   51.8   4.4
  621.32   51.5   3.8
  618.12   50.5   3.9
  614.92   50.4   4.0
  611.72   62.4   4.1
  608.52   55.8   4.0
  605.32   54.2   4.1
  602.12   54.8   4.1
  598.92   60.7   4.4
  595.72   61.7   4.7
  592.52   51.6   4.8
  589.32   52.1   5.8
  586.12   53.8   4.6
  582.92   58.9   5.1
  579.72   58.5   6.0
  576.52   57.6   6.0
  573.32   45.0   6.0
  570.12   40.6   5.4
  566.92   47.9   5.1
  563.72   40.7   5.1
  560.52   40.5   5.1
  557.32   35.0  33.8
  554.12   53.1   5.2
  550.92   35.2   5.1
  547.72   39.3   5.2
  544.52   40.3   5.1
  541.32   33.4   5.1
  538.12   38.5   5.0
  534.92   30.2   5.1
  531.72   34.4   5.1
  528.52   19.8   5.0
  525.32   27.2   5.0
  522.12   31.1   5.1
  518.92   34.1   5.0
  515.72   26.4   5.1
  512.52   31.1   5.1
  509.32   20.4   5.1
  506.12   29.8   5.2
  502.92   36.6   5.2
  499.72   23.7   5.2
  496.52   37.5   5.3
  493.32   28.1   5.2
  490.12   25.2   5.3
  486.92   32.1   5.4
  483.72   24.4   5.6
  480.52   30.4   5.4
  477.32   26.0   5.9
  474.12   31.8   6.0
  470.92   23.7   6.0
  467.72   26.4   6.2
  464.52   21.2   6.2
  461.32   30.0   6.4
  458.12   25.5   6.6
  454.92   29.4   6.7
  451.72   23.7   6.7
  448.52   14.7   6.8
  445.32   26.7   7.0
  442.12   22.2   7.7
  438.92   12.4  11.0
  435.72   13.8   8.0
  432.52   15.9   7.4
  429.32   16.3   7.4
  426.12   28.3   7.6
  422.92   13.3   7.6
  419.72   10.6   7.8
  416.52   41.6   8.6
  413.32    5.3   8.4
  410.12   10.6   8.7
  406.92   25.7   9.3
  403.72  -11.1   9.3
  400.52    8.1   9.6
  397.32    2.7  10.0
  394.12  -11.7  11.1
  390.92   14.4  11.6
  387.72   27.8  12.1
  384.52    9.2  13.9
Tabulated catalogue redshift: 0.43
